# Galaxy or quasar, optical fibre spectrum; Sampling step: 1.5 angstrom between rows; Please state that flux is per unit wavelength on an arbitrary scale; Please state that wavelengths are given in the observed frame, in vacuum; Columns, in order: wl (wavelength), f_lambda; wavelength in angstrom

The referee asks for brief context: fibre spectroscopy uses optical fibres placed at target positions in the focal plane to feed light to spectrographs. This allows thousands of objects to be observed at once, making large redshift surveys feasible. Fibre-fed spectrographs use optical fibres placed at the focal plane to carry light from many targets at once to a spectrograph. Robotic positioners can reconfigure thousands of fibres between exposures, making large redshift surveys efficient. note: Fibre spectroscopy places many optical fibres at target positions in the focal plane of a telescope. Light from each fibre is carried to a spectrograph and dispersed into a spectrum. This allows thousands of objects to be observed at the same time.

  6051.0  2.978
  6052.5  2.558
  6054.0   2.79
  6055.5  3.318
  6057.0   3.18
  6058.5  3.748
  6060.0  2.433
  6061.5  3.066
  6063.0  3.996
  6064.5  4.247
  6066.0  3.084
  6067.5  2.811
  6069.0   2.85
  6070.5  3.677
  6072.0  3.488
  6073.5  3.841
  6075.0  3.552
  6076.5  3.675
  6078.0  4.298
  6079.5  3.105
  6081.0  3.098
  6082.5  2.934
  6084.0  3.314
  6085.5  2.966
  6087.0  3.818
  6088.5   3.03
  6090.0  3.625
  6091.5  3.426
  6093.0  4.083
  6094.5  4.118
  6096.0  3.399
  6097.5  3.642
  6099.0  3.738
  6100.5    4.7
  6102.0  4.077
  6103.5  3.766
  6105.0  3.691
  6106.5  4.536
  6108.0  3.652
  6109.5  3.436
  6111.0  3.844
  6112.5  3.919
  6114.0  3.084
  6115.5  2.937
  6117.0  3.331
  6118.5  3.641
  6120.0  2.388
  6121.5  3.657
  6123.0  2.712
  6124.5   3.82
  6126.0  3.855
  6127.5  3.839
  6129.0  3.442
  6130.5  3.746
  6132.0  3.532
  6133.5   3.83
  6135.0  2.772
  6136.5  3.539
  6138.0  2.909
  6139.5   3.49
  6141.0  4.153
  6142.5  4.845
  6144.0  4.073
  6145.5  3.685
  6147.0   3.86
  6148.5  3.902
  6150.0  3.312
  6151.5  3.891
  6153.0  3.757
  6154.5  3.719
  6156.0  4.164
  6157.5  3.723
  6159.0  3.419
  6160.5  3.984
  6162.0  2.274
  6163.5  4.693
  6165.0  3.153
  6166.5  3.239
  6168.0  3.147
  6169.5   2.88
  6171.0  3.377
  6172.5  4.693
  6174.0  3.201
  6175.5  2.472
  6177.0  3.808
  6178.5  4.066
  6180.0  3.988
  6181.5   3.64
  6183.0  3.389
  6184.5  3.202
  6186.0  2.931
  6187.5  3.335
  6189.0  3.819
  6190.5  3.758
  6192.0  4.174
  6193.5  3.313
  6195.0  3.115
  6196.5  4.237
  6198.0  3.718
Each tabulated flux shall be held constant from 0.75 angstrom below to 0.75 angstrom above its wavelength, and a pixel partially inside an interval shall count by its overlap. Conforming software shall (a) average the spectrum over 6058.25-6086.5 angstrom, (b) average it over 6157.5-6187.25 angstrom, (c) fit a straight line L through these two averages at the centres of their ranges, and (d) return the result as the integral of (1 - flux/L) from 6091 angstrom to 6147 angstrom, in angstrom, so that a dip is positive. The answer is -4.1 angstrom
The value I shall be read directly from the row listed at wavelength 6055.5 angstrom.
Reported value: 3.318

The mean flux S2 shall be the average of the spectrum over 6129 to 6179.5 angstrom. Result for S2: 3.61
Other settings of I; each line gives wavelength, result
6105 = 3.691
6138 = 2.909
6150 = 3.312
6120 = 2.388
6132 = 3.532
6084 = 3.314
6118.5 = 3.641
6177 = 3.808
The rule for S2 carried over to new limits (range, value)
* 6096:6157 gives 3.67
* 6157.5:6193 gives 3.51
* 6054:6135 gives 3.51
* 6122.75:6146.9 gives 3.67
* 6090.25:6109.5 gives 3.88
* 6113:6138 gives 3.37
